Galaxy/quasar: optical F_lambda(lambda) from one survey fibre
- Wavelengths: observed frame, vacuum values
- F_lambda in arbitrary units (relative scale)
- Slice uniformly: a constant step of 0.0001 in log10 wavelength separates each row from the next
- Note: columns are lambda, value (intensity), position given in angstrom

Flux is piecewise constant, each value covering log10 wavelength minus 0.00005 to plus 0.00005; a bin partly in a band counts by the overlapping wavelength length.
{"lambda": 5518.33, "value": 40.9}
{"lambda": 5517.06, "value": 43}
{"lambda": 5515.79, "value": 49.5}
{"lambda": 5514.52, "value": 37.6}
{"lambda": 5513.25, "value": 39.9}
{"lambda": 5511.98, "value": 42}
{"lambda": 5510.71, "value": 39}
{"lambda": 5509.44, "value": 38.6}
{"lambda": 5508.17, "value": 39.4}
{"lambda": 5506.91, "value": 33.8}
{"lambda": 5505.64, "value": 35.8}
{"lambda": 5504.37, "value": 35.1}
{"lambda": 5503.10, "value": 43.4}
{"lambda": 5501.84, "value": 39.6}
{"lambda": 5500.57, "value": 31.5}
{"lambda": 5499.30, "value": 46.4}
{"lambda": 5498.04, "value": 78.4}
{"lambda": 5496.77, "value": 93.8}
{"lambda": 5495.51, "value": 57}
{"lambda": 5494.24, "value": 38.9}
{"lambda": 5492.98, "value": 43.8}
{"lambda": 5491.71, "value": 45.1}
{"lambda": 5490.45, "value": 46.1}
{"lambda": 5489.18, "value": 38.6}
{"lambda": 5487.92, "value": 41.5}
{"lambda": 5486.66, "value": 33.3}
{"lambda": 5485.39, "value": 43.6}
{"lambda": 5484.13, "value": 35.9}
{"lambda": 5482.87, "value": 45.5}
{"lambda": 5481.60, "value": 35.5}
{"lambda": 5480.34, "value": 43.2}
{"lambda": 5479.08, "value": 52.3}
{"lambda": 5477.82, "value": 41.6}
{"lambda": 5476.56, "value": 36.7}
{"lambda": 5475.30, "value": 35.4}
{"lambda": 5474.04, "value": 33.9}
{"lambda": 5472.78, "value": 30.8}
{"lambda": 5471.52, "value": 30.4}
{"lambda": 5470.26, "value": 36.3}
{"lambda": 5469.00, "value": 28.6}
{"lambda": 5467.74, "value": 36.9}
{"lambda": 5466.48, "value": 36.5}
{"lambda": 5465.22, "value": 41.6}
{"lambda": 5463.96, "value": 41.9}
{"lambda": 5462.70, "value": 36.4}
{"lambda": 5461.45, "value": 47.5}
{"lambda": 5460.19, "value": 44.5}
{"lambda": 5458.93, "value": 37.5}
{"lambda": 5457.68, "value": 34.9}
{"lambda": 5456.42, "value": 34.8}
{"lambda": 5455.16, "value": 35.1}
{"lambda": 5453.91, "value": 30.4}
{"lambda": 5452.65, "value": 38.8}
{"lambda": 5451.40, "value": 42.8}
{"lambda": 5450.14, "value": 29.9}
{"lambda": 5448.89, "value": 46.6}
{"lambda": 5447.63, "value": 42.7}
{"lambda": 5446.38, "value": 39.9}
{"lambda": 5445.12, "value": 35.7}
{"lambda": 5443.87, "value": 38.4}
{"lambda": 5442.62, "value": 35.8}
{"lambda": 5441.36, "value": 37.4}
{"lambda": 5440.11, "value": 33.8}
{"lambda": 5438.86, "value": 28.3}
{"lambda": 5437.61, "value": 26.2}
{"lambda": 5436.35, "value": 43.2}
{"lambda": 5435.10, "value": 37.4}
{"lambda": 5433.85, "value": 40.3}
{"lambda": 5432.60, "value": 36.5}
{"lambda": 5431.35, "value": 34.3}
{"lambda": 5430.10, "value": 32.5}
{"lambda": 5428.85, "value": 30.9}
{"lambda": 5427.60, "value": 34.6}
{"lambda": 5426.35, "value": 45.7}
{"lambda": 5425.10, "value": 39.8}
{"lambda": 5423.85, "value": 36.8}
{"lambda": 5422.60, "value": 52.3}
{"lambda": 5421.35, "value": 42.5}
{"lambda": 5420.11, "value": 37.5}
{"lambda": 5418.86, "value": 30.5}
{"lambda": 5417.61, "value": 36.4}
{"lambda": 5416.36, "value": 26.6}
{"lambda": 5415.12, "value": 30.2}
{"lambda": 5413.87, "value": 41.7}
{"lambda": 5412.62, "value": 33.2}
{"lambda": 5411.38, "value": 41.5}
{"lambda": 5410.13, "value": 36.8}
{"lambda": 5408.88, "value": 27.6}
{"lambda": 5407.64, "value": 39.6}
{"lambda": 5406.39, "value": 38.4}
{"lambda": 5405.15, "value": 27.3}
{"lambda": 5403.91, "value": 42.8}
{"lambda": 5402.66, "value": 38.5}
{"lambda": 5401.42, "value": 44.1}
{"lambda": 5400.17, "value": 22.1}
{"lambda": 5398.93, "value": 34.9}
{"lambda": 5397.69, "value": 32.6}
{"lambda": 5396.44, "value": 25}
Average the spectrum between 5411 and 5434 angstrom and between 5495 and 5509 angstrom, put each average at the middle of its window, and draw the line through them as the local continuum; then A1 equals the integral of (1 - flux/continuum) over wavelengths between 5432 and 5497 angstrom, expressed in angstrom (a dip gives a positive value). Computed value 5.65 angstrom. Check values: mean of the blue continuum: 36.9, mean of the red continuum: 48.4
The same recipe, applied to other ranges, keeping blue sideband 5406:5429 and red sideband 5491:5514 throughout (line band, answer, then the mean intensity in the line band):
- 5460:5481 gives 2.0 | 38.4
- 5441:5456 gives 0.9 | 37.7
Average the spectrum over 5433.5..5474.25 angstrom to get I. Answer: 36.8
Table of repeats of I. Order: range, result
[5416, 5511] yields 39.5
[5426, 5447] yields 35.8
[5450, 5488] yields 37.9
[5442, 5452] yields 39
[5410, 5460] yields 36.8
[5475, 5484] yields 41.4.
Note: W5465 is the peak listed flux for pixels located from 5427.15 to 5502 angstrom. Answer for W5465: 93.8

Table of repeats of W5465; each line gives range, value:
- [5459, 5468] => 47.5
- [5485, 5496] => 57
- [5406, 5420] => 41.7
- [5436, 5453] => 46.6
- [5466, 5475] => 36.9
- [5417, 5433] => 52.3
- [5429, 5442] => 43.2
